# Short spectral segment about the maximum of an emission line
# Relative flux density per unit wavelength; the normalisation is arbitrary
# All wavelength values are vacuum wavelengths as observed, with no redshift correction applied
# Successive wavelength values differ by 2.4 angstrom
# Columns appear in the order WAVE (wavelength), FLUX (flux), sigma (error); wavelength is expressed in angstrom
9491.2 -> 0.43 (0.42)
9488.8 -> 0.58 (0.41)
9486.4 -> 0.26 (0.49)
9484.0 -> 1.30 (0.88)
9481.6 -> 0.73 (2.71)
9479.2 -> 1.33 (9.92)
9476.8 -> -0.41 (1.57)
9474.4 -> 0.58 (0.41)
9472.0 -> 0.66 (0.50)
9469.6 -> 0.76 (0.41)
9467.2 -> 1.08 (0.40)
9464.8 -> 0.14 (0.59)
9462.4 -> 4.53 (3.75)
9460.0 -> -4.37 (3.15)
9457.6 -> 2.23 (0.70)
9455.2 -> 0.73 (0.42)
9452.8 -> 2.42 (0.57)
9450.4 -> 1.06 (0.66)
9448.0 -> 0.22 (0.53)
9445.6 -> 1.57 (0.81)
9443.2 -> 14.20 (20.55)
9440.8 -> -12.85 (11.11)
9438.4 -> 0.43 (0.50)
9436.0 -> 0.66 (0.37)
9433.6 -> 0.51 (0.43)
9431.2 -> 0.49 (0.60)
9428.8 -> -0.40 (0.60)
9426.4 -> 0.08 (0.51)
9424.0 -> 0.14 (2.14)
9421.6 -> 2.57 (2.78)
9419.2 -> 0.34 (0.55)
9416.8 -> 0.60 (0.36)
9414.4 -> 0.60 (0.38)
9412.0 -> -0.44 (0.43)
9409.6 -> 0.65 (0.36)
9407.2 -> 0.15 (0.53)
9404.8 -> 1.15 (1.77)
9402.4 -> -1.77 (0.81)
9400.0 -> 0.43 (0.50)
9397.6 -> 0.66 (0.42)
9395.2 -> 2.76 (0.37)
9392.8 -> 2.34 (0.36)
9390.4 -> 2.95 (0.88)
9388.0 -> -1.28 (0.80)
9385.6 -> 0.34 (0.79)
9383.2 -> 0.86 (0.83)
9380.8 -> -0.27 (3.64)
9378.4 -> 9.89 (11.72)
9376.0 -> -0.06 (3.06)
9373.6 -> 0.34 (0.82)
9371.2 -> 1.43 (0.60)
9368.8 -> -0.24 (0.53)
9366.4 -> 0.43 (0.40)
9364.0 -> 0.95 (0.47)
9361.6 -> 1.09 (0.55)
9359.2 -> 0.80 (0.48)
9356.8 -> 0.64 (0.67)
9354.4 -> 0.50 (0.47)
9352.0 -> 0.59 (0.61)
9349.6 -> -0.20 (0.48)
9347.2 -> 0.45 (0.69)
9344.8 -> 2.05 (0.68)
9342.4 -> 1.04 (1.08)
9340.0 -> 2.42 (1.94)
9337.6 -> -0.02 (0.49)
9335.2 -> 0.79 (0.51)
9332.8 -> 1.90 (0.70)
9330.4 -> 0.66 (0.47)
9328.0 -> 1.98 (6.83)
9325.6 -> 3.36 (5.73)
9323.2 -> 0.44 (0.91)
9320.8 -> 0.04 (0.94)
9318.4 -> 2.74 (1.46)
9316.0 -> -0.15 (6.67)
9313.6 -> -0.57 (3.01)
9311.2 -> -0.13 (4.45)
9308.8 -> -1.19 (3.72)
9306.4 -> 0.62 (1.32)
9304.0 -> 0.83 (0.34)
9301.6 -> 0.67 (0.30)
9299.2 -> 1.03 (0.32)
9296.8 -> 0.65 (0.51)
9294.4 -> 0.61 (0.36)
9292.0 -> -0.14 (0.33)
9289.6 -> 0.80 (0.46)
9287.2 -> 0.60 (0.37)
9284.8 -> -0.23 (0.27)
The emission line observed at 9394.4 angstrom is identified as H-beta 4861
